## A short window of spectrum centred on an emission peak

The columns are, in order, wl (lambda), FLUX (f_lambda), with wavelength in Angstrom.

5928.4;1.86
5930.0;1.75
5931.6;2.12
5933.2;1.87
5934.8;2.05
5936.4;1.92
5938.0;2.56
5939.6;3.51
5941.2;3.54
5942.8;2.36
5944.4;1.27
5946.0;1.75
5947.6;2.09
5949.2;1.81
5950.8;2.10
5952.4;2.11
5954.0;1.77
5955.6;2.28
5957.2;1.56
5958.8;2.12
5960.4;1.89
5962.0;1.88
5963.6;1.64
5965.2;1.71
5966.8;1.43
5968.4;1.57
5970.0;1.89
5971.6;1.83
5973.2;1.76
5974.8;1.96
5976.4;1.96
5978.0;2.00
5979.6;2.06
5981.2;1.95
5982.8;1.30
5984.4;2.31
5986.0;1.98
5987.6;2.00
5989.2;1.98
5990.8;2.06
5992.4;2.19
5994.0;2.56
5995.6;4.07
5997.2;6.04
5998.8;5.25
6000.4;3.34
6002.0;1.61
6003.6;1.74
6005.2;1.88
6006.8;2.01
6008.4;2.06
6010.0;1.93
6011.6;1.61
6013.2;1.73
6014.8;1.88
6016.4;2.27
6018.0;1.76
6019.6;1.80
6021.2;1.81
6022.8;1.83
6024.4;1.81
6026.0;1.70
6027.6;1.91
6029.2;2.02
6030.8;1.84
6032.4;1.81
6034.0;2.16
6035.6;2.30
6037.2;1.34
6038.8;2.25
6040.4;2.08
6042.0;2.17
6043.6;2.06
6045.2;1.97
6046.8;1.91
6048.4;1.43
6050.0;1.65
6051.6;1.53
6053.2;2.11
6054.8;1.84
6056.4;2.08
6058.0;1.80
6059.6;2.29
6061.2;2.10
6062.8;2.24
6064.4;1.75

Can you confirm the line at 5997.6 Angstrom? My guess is [O III]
